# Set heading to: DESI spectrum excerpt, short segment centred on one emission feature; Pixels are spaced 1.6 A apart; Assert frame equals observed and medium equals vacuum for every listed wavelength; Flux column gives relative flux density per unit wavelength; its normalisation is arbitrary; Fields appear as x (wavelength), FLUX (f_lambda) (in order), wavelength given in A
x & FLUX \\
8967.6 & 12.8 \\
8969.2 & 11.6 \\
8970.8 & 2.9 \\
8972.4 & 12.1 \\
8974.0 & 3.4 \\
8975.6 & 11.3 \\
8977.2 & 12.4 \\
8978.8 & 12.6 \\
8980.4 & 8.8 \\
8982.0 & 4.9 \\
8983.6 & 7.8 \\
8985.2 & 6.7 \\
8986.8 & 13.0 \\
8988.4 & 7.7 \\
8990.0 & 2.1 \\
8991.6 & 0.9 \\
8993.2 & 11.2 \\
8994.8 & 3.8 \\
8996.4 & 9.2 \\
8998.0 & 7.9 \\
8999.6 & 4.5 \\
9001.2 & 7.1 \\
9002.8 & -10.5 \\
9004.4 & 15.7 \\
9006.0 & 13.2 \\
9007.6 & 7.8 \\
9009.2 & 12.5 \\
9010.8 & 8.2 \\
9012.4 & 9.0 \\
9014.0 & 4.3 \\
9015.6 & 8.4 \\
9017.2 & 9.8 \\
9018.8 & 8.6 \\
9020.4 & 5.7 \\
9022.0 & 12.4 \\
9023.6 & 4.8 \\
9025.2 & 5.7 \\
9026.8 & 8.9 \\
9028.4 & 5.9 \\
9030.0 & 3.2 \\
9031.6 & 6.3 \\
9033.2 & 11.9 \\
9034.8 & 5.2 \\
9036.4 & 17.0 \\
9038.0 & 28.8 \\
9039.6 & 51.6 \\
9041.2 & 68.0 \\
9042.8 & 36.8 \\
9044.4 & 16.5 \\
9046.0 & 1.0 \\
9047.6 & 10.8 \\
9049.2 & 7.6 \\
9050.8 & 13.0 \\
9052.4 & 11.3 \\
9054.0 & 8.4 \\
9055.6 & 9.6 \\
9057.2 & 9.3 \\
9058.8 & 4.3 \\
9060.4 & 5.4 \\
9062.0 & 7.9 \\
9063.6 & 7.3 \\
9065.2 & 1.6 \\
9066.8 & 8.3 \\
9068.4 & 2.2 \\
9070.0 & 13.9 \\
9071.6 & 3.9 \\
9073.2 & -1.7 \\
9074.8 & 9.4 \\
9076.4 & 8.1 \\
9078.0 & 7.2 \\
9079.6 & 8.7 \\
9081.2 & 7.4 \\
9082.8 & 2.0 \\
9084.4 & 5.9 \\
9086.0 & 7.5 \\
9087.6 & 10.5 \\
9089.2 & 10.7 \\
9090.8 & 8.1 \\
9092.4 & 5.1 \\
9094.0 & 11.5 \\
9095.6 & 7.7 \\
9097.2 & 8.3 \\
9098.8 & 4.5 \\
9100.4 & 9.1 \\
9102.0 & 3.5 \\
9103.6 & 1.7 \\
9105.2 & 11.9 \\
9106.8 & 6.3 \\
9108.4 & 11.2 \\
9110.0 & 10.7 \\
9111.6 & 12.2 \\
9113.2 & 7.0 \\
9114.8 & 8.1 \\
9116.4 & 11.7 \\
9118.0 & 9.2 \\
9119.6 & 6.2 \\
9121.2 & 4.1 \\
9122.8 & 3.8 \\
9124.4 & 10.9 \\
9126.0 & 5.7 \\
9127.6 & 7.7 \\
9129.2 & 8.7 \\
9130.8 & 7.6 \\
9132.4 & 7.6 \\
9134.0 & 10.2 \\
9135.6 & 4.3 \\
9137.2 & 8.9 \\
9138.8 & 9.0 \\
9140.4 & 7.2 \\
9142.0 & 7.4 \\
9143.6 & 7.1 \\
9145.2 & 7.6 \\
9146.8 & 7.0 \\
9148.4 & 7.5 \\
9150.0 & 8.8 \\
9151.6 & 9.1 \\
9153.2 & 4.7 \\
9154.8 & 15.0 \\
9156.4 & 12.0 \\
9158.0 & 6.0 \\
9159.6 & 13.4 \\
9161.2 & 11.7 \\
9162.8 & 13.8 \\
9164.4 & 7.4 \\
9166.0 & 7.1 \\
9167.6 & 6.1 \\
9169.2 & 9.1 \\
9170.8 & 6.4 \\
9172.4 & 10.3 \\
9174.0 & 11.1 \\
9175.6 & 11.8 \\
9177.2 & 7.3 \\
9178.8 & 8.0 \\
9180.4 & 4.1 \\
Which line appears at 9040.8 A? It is H-beta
